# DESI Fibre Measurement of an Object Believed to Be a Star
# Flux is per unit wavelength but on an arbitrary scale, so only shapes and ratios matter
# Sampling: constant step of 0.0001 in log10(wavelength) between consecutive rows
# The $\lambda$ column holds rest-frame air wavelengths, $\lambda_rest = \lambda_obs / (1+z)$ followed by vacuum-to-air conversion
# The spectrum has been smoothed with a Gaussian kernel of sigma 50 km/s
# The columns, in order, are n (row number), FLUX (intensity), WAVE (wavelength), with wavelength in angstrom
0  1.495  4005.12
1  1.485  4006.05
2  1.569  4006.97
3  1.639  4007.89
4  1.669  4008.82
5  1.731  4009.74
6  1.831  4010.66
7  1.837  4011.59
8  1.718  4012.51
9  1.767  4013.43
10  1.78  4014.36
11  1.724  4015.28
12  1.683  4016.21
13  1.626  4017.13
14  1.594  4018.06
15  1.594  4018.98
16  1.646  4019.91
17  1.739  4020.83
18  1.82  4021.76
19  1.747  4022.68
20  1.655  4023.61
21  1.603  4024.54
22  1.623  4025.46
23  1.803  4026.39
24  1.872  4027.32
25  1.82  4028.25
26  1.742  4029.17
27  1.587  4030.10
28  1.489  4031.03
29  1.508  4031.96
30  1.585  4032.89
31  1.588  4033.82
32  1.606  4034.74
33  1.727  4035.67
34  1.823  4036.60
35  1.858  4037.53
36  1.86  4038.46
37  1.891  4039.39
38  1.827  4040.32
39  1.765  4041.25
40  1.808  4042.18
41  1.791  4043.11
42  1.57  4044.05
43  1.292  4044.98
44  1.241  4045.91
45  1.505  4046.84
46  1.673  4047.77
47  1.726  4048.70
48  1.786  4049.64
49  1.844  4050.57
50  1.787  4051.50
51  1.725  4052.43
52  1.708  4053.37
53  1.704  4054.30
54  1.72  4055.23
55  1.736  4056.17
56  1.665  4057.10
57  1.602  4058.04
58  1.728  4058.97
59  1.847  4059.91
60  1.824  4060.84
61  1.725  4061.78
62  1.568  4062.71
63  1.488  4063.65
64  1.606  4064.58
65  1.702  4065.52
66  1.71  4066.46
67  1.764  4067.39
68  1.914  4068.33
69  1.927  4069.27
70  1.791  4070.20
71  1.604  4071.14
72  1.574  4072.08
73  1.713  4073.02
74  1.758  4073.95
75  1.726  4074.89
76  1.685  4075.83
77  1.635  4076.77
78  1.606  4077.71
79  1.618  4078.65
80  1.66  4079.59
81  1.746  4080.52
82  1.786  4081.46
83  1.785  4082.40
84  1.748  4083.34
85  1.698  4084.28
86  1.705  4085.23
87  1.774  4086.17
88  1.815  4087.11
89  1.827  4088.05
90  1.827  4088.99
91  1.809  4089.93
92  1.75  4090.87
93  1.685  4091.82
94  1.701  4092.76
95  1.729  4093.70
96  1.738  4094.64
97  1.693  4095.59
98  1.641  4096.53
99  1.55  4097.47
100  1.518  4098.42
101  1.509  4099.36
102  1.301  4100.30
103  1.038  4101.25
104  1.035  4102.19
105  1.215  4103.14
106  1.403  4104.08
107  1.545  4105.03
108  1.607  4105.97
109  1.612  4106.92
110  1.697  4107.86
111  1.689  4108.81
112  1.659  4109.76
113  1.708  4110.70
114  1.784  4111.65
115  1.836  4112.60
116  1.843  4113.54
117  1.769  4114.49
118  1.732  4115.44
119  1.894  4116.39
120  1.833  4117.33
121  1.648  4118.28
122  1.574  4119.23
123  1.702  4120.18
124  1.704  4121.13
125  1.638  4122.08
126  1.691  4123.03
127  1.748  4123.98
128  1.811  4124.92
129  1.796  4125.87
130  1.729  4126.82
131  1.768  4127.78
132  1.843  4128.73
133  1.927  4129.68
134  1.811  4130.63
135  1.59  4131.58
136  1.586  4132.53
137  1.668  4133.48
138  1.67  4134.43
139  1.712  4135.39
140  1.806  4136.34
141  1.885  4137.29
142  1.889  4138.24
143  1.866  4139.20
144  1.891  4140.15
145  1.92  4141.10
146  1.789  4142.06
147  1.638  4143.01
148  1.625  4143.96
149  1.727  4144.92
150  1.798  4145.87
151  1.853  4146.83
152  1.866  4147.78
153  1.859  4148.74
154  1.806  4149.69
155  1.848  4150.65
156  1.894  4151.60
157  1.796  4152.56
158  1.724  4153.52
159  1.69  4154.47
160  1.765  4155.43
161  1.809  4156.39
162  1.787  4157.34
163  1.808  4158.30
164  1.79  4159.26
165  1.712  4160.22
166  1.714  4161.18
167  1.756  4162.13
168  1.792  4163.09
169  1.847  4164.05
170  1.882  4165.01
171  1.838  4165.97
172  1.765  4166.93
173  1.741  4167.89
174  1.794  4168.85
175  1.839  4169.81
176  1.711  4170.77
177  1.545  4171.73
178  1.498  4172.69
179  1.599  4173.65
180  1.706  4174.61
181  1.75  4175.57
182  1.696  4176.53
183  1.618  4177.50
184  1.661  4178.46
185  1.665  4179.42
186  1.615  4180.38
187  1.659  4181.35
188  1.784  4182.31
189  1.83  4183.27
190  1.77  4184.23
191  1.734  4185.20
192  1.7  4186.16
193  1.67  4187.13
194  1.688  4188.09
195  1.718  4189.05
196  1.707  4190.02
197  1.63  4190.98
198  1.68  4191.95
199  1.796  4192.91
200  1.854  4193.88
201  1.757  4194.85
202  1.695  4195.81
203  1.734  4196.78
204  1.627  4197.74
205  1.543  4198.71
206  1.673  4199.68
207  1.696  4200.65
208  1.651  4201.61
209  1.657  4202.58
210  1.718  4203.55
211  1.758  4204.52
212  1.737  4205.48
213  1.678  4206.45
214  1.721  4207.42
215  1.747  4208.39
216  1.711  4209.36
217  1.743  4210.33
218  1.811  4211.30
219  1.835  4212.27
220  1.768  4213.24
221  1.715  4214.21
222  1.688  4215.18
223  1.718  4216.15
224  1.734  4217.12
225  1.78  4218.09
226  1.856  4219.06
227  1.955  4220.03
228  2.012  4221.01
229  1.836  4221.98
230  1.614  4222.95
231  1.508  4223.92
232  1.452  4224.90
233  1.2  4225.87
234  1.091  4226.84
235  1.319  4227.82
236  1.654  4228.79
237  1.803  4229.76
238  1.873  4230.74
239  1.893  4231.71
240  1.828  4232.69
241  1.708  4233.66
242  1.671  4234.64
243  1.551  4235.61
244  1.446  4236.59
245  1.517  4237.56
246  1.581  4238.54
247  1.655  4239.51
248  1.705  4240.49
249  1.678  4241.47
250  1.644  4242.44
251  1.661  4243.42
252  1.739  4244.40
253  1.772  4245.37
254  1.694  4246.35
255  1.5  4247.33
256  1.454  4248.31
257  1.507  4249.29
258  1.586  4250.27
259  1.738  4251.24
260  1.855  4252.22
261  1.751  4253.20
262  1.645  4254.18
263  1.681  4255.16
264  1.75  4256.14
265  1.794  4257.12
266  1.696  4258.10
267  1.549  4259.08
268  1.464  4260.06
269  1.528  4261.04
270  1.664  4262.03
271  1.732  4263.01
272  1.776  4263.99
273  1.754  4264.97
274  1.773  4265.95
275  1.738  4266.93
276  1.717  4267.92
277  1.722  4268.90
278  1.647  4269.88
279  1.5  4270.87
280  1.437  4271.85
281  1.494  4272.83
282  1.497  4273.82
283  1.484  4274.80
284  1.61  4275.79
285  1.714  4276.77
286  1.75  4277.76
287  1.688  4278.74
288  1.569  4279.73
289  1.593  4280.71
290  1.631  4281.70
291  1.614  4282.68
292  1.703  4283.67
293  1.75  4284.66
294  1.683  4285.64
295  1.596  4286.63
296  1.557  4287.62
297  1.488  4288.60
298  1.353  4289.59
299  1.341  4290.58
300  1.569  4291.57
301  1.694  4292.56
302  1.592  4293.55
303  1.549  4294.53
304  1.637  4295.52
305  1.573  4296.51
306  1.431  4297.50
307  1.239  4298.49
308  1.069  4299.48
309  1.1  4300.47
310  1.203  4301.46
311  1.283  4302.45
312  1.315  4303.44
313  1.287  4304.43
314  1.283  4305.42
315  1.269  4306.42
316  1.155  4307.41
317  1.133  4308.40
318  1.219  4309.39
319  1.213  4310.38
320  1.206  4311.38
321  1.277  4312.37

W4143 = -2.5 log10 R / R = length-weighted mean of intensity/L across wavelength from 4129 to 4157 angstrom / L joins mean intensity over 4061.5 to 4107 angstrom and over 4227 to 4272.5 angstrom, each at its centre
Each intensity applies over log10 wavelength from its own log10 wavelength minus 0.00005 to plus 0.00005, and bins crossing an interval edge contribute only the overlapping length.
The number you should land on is -0.09 mag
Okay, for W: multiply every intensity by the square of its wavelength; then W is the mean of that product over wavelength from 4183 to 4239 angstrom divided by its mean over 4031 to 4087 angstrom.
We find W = 1.07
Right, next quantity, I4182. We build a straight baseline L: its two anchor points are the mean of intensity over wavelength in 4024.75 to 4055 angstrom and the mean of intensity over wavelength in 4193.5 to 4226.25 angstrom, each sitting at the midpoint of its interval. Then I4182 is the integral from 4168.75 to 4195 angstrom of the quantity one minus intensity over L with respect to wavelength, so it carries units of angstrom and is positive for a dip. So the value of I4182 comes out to 0.1 angstrom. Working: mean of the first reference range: 1.69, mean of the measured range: 1.7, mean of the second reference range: 1.71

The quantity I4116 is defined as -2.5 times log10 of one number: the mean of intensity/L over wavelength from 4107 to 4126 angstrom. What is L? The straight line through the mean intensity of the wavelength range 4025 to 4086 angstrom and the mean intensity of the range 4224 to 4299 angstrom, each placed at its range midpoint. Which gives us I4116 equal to -0.04 mag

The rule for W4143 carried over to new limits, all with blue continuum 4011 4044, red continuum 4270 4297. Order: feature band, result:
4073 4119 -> 0.01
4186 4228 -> -0.04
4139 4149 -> -0.09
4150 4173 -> -0.08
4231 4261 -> -0.04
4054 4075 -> -0.01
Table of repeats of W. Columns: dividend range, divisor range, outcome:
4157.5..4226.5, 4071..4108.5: 1.11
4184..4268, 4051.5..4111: 1.09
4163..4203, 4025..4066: 1.08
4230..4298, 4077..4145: 1.04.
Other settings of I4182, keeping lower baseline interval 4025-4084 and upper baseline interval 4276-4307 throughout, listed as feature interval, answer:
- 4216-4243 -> -1.90 angstrom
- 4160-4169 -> -1.04 angstrom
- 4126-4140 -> -1.22 angstrom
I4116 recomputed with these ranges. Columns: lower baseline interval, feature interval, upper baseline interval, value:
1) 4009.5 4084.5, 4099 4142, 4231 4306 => -0.01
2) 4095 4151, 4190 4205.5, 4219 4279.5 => -0.02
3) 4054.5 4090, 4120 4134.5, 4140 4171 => 0.02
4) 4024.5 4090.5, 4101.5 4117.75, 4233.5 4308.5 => 0.03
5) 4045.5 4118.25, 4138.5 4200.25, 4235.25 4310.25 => -0.08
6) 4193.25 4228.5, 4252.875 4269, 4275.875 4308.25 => -0.09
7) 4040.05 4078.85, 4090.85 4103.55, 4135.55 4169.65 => 0.16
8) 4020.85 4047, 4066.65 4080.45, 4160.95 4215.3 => -0.02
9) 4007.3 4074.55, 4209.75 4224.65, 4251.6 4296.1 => -0.08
